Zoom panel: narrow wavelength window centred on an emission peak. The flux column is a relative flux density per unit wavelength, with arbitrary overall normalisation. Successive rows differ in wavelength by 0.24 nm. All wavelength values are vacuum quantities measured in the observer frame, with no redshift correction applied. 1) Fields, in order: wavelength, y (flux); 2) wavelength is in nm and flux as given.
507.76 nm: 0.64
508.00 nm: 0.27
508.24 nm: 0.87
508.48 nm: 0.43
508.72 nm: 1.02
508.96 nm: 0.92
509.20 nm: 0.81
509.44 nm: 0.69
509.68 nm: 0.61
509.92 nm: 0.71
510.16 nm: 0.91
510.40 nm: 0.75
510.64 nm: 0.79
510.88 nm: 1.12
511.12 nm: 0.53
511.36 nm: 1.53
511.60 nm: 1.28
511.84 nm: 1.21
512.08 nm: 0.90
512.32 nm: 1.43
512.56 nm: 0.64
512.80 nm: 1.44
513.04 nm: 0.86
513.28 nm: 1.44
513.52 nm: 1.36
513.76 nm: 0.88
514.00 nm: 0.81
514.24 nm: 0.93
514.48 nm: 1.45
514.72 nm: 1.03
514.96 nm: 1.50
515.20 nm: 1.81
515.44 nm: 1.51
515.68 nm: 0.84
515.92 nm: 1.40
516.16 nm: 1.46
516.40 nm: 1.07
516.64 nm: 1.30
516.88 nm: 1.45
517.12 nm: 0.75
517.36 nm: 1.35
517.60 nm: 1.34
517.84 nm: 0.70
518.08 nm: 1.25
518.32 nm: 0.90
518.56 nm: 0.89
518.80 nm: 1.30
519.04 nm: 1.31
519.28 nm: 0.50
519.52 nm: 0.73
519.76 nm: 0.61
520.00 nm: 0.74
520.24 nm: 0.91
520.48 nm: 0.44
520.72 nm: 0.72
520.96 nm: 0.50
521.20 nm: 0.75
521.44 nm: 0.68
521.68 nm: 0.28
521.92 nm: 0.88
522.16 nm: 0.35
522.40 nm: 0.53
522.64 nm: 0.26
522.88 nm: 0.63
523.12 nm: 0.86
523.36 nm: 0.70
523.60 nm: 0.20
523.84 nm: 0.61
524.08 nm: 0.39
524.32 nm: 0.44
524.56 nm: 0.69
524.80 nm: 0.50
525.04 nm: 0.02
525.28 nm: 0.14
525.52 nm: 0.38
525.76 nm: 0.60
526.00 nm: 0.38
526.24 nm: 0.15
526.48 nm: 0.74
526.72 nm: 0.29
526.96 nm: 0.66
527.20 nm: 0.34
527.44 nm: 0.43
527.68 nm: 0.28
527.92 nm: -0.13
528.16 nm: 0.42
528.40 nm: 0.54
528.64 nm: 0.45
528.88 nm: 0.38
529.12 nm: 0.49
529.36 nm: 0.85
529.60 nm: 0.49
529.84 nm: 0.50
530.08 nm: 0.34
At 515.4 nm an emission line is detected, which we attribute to C III] 1909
